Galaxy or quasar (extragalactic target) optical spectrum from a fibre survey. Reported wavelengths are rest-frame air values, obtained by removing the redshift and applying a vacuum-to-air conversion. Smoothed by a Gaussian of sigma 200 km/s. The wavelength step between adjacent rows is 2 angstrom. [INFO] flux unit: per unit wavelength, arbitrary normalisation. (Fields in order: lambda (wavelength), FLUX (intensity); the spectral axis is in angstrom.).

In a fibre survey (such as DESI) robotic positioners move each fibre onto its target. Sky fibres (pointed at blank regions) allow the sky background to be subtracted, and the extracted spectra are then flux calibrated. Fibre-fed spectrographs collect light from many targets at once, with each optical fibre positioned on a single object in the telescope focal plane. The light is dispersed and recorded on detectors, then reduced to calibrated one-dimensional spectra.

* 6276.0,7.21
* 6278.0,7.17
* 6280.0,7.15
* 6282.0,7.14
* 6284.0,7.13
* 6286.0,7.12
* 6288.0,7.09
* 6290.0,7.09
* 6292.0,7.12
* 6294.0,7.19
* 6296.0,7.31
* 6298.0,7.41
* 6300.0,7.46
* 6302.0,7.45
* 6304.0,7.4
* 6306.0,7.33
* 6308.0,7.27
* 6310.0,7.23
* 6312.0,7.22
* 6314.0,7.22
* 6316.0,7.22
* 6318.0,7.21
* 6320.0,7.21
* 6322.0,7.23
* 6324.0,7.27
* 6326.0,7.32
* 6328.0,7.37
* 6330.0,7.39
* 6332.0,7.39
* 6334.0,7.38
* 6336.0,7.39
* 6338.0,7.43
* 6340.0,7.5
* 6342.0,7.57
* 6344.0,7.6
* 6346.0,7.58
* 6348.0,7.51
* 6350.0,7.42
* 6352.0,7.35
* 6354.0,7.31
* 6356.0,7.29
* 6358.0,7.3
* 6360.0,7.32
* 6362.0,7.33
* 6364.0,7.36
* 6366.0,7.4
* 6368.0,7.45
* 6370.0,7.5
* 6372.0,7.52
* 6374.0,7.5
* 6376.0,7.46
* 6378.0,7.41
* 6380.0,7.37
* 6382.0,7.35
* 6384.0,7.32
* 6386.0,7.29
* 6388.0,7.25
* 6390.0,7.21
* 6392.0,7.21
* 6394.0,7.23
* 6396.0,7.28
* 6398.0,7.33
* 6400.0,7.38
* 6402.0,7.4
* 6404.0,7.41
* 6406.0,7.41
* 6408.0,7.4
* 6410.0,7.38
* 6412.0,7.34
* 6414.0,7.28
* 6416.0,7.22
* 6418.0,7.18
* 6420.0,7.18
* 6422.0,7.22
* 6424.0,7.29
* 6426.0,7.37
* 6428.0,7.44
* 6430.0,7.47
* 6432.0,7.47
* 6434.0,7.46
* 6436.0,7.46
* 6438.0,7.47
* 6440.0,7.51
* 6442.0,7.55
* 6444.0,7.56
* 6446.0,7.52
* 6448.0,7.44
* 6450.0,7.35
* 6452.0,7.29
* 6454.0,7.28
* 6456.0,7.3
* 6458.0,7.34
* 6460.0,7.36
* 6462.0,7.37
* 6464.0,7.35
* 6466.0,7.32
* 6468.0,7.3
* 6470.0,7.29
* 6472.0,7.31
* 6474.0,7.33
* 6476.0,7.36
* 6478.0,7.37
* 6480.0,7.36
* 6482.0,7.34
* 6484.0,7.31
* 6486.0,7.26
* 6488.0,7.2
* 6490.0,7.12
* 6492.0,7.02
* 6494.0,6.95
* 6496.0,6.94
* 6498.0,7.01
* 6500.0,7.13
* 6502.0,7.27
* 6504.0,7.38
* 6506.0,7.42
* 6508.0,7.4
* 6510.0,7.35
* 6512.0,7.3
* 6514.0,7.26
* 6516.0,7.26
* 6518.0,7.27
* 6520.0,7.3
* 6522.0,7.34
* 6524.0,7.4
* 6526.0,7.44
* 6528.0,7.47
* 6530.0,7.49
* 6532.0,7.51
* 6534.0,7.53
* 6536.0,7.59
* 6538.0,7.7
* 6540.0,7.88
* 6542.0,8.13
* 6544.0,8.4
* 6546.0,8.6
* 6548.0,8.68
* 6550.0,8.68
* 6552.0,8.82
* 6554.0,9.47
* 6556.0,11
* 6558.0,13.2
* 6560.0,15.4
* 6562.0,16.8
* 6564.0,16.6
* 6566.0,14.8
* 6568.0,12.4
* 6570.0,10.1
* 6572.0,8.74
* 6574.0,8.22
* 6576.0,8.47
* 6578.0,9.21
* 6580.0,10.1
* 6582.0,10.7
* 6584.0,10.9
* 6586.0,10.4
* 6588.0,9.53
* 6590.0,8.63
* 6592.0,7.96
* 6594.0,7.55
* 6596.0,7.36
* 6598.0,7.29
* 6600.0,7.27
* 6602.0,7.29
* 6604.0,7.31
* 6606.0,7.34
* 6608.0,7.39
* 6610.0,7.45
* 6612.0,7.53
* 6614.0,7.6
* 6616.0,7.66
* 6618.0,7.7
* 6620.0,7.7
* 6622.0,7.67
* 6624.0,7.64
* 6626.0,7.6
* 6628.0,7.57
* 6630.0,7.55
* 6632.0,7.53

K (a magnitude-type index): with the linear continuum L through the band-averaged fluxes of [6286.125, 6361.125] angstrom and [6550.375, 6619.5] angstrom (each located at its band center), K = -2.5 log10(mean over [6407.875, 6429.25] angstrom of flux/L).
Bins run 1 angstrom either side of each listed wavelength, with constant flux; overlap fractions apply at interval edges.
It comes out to 0.122 mag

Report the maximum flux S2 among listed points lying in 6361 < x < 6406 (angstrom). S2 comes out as 7.52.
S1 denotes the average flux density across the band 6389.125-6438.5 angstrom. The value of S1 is 7.34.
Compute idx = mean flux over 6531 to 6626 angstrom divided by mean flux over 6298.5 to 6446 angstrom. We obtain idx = 1.2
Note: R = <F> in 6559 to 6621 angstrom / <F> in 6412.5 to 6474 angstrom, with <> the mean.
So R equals 1.29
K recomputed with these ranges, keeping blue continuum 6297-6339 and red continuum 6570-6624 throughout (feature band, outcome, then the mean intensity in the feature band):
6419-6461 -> 0.05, 7.4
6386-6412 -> 0.04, 7.32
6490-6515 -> 0.11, 7.2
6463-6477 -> 0.08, 7.32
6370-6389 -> 0.02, 7.39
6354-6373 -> 0.01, 7.38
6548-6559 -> -0.23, 10.1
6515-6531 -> 0.09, 7.37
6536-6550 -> -0.02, 8.22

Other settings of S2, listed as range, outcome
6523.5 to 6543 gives 8.13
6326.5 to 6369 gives 7.6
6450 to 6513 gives 7.42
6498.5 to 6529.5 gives 7.47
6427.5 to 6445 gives 7.56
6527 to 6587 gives 16.8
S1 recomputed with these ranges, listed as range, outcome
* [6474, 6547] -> 7.42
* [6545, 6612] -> 9.77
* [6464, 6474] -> 7.31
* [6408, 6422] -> 7.27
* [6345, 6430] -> 7.35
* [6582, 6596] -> 9.14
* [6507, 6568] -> 9.22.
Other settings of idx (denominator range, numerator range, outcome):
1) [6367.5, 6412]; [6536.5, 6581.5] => 1.42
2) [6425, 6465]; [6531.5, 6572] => 1.41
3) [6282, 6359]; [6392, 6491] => 1.00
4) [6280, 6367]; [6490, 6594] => 1.22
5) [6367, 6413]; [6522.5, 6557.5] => 1.12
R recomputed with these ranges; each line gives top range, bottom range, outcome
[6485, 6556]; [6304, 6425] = 1.04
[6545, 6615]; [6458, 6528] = 1.33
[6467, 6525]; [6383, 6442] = 0.99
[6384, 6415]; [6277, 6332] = 1.01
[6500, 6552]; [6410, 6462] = 1.04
